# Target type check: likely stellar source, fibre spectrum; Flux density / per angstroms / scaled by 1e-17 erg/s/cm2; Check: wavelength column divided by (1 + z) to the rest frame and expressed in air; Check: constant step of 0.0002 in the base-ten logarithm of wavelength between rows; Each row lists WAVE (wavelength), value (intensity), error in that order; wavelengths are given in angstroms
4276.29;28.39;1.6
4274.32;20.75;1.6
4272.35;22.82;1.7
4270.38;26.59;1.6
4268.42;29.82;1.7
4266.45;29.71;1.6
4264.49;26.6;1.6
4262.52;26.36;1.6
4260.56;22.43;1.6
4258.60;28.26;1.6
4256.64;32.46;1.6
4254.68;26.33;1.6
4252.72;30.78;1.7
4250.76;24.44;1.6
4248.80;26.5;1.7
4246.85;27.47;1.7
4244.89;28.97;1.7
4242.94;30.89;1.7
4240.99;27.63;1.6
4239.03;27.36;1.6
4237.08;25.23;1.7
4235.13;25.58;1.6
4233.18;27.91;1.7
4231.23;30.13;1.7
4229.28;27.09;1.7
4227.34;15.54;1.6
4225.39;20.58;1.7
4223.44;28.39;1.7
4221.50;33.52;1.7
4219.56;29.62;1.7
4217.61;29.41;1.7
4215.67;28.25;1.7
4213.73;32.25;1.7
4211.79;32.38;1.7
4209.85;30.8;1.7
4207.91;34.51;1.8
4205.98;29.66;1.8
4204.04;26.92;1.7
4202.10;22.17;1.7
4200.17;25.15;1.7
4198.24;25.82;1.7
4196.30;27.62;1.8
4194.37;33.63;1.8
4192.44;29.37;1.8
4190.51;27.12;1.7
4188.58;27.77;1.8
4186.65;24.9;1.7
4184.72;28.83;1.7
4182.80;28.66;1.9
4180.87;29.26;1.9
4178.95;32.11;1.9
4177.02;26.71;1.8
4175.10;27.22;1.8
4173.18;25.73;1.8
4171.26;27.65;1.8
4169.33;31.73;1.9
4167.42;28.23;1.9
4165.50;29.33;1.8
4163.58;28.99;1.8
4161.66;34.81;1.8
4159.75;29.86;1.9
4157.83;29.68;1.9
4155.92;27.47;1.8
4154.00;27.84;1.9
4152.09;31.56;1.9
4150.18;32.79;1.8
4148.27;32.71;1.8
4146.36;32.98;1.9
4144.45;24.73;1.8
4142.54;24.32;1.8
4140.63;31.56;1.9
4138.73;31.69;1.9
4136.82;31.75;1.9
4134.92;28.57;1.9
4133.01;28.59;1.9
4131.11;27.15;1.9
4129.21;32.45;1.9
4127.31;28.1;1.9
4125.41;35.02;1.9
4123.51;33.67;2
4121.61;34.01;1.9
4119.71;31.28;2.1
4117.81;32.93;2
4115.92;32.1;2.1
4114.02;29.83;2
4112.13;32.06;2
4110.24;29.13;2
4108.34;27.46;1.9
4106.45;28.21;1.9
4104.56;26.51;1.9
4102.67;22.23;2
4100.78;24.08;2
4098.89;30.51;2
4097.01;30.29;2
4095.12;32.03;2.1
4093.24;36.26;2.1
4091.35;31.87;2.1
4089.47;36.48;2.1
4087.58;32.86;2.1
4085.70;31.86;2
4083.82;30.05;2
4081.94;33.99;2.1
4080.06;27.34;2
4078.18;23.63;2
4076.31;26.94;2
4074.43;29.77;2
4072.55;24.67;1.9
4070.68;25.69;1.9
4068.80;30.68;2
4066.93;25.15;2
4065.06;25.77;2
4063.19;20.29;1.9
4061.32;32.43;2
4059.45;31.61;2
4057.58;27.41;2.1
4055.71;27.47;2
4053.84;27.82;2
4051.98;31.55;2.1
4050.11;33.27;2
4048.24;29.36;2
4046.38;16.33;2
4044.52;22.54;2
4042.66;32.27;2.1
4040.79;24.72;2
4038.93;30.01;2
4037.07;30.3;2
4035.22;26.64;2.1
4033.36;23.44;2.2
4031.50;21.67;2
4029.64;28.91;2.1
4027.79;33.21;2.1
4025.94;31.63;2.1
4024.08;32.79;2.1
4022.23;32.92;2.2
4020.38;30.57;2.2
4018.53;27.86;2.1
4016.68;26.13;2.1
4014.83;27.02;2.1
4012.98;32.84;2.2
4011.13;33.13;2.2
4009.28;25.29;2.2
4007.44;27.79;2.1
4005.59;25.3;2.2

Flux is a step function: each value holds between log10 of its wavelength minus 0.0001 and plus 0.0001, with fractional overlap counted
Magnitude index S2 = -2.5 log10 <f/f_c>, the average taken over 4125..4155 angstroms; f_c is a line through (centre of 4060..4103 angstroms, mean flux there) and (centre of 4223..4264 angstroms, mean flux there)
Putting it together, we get -0.07 mag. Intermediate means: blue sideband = 29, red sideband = 26.7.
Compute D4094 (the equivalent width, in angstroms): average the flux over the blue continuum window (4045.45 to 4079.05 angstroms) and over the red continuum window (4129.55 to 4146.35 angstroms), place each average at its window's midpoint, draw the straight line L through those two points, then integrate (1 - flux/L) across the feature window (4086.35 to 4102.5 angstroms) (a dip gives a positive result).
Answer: -1.96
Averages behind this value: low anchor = 27.2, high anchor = 28.9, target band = 31.3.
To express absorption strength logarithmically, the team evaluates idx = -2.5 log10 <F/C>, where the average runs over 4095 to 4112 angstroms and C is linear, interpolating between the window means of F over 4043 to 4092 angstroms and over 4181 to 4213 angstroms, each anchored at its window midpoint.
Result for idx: 0.02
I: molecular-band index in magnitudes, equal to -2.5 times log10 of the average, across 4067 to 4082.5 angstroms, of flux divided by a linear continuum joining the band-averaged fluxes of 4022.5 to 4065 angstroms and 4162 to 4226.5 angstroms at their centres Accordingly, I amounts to 0.02 mag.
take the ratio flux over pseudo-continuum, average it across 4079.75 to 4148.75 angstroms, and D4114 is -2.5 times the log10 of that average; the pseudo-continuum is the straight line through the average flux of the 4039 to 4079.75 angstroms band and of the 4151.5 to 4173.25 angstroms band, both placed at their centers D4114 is -0.08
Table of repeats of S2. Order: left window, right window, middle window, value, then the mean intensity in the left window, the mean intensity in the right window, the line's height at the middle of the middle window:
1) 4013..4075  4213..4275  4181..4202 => -0.01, 28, 27.2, 27.4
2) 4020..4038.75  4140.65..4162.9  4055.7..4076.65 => 0.08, 29.2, 29.9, 29.4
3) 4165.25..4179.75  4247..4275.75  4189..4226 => -0.04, 28.5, 26.7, 27.8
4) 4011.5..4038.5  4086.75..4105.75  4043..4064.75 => 0.08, 29.1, 30.3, 29.6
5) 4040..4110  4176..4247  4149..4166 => -0.08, 28.4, 28.1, 28.2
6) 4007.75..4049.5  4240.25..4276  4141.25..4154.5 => -0.08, 28.2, 27.2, 27.7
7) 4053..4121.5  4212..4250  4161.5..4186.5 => -0.02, 29.2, 27.6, 28.2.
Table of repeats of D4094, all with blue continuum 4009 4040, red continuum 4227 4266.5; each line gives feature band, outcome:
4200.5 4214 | -1.0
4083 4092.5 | -1.4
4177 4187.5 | -0.3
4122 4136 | -1.2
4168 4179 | -0.2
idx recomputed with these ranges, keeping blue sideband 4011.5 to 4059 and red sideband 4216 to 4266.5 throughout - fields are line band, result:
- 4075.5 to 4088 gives -0.048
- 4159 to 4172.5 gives -0.087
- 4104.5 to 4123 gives -0.098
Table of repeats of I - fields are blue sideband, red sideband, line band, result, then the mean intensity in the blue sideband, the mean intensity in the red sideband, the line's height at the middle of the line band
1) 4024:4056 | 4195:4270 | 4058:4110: -0.04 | 27.9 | 27.8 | 27.9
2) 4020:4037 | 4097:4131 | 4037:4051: 0.08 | 29.1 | 29.9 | 29.3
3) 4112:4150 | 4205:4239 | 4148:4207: 0.03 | 30.8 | 28.3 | 29.5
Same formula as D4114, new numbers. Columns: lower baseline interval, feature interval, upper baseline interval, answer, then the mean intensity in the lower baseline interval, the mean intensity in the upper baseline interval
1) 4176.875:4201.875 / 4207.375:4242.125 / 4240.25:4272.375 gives -0.01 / 28.1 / 27.7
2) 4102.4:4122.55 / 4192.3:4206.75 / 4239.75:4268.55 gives 0.05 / 29.9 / 27.8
